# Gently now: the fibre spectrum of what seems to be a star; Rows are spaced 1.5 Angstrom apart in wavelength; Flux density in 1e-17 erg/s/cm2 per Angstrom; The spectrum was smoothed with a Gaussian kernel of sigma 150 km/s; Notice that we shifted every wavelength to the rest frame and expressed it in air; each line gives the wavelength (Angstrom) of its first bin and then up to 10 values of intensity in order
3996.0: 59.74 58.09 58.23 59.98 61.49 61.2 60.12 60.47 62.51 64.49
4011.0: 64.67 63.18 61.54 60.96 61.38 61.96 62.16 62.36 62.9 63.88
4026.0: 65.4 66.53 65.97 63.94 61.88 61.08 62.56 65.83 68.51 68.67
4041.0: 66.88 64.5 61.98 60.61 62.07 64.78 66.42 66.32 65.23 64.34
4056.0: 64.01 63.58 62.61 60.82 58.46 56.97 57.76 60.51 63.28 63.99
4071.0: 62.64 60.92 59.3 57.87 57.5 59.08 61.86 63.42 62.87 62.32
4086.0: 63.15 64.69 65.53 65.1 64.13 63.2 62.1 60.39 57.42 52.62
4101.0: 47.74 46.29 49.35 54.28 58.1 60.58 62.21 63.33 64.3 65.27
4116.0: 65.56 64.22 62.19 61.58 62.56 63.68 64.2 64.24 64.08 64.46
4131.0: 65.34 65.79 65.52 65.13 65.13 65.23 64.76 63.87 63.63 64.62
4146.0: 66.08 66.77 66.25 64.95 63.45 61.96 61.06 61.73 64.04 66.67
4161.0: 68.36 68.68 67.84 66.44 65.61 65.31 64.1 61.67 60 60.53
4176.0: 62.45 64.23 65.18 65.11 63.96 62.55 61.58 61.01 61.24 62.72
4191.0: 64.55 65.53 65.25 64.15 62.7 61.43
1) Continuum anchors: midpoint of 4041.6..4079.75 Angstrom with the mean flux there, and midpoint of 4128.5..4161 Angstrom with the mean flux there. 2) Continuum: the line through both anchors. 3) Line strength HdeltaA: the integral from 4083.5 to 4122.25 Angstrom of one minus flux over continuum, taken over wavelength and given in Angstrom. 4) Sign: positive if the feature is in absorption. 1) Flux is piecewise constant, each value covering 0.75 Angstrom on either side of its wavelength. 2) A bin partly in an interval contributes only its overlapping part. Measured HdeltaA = 1.8 Angstrom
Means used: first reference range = 61.8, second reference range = 64.7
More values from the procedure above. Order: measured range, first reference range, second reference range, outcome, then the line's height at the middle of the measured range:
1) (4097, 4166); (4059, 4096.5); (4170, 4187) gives -0.5 Angstrom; 62.1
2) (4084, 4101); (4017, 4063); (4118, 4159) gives 0.7 Angstrom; 64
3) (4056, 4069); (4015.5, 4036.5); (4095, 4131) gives 0.2 Angstrom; 61.9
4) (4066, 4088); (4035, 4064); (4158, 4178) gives 0.9 Angstrom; 64.1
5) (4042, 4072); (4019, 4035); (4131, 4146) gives 0.7 Angstrom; 63.9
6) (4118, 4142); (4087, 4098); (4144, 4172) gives 0.0 Angstrom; 64.2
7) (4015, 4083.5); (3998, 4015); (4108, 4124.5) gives -0.6 Angstrom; 62.2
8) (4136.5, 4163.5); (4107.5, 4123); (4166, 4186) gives -0.7 Angstrom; 63.2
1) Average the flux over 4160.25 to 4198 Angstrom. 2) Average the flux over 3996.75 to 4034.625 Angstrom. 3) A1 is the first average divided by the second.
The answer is 1.03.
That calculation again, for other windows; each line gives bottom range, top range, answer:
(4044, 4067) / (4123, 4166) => 1.04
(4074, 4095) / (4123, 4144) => 1.04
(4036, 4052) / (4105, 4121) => 0.95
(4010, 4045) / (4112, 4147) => 1.01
